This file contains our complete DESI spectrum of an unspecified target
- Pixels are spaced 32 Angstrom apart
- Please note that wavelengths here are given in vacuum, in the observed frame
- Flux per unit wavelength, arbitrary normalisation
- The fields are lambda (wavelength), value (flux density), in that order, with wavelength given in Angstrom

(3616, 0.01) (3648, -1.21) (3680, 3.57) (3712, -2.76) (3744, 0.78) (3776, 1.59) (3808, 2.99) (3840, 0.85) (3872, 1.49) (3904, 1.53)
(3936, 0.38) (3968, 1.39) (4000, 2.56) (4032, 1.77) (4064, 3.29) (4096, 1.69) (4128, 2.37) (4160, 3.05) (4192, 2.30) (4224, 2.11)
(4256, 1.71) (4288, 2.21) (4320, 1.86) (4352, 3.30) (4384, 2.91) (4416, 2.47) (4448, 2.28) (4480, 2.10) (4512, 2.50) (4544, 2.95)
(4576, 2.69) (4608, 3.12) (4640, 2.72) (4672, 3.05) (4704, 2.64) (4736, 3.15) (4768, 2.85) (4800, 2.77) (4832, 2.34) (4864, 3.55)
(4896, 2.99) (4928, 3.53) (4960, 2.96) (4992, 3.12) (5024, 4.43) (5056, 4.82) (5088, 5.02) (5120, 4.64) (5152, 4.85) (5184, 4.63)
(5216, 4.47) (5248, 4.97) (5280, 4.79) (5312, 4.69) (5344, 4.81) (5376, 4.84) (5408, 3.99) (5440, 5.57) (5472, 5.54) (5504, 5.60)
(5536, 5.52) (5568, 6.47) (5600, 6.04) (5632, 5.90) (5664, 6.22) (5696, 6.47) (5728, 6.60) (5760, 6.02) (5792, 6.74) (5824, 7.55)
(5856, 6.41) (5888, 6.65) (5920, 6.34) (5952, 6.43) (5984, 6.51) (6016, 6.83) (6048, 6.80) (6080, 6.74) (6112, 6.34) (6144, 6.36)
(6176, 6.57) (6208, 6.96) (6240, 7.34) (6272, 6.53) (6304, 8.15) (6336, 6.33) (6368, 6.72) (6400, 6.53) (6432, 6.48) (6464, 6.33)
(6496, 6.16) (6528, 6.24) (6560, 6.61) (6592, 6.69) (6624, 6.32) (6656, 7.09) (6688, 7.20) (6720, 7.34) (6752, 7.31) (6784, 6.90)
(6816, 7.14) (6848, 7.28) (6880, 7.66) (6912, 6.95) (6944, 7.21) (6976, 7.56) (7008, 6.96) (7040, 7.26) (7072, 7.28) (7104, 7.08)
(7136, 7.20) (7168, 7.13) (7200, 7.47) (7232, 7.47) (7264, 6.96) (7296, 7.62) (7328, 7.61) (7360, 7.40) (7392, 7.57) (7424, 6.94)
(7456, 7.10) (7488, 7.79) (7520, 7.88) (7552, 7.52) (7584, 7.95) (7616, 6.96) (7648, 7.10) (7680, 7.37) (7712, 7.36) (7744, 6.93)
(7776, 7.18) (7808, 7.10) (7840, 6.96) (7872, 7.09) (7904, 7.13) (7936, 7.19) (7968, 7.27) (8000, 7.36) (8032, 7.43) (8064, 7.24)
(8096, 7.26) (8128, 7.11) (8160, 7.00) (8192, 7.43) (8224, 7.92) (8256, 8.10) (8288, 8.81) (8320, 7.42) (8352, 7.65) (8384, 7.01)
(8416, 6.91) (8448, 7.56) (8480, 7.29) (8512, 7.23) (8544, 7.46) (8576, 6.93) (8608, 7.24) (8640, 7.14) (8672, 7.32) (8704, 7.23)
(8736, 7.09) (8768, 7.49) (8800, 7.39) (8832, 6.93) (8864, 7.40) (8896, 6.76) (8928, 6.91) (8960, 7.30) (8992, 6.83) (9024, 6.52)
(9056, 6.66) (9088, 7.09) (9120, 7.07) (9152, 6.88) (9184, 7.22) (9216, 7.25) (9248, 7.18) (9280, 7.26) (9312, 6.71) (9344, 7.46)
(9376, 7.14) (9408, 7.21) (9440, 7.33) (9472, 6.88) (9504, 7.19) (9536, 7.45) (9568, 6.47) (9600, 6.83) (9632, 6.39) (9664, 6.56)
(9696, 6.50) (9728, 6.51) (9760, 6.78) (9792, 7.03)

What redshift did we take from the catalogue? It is 0.26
